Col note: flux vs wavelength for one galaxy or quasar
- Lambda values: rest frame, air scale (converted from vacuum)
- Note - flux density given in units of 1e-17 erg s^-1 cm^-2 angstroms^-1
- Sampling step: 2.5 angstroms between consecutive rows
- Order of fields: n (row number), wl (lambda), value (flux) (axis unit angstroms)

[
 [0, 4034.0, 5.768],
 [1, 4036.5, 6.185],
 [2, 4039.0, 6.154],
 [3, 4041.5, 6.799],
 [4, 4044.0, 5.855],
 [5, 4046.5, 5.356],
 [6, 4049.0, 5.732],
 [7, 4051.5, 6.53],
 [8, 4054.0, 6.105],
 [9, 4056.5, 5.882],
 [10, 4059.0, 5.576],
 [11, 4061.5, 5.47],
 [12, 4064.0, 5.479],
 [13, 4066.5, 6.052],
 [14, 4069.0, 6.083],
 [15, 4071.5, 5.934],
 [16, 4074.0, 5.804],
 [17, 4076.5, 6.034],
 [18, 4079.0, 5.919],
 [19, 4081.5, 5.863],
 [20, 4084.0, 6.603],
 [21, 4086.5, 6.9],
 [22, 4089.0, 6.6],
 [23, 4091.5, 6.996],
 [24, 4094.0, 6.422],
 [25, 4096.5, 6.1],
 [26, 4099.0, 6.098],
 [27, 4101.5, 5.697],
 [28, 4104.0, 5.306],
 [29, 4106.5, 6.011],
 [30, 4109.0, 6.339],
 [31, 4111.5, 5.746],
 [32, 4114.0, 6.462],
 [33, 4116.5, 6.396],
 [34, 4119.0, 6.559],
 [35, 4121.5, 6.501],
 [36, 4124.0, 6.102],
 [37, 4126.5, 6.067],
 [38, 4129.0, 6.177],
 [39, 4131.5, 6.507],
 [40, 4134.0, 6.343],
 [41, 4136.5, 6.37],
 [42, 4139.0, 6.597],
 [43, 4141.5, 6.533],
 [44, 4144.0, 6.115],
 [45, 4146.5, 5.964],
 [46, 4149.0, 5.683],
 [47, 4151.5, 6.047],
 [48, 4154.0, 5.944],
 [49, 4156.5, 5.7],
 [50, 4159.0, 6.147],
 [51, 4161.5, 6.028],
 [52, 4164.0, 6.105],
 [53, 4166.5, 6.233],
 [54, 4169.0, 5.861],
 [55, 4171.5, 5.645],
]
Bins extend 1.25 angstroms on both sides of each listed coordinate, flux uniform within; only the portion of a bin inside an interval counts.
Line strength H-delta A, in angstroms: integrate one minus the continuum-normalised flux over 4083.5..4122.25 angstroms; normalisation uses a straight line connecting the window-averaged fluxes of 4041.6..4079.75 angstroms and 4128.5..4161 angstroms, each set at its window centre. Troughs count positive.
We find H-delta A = -1.7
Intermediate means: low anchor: 5.88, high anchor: 6.16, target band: 6.29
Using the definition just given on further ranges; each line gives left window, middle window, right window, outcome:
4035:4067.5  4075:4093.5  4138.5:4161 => -1.33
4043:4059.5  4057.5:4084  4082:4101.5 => 1.27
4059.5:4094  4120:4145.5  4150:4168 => -1.15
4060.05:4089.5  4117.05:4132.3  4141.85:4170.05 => -0.75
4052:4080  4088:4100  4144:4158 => -1.17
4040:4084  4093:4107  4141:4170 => 0.09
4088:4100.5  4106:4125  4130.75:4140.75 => 0.48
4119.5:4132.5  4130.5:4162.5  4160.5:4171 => 0.01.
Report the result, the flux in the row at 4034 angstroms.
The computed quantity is 5.768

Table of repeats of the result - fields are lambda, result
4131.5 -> 6.507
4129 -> 6.177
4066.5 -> 6.052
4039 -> 6.154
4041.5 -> 6.799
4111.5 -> 5.746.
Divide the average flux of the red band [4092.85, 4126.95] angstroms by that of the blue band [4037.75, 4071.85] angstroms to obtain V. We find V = 1.03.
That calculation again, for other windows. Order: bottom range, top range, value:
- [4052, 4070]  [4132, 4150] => 1.07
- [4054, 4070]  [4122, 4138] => 1.09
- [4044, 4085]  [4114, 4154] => 1.06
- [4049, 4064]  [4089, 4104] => 1.06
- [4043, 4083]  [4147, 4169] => 1.02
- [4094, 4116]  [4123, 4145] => 1.05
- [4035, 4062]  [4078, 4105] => 1.04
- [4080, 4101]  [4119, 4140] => 0.99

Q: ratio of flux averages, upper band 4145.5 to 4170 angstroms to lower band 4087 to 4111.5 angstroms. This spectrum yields 1.0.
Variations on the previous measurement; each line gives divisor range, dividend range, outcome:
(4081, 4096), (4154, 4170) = 0.91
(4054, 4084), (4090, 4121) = 1.05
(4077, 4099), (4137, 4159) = 0.95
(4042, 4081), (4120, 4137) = 1.07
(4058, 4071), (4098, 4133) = 1.07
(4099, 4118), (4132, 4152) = 1.04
